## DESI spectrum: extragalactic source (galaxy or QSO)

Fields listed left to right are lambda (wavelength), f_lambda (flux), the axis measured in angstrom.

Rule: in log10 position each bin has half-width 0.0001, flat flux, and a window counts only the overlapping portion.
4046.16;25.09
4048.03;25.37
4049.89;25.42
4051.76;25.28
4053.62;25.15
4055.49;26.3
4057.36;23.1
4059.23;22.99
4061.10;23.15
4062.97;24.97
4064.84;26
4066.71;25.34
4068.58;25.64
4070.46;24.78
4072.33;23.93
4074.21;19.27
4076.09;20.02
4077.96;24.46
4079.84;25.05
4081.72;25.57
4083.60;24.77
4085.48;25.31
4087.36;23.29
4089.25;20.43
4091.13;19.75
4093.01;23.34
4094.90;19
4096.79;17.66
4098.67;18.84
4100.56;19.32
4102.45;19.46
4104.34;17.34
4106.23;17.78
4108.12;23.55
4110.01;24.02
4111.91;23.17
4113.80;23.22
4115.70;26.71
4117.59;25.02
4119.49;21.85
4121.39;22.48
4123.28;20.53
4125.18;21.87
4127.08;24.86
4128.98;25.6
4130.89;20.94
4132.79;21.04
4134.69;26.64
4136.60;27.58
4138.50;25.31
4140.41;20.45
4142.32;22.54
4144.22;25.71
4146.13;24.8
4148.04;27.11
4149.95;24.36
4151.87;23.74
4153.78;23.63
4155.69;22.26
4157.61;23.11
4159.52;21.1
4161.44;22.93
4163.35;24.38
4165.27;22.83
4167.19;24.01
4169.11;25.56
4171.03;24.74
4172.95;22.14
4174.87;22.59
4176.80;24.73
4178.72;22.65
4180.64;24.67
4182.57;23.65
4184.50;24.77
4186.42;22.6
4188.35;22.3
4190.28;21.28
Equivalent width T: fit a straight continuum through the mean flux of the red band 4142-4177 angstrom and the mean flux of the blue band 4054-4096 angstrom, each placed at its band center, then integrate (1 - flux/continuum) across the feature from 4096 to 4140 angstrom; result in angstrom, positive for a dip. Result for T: 2.4 angstrom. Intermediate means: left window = 23.5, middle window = 22.4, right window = 23.8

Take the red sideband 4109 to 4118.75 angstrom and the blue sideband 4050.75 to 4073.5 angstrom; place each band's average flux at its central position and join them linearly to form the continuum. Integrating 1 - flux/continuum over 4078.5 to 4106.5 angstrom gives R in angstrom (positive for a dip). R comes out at 3.7 angstrom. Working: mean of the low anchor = 24.7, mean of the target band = 21.2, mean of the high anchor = 24.4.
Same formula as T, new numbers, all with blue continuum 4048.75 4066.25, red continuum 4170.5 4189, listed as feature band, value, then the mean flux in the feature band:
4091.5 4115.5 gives 3.49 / 20.7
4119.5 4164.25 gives 0.56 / 23.6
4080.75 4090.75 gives 0.33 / 23.6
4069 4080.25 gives 0.74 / 22.9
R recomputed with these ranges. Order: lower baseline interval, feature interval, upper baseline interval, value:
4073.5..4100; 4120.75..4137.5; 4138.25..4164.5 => -0.3 angstrom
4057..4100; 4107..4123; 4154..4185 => -0.3 angstrom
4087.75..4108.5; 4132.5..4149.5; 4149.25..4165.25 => -1.9 angstrom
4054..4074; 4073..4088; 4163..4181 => 0.5 angstrom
